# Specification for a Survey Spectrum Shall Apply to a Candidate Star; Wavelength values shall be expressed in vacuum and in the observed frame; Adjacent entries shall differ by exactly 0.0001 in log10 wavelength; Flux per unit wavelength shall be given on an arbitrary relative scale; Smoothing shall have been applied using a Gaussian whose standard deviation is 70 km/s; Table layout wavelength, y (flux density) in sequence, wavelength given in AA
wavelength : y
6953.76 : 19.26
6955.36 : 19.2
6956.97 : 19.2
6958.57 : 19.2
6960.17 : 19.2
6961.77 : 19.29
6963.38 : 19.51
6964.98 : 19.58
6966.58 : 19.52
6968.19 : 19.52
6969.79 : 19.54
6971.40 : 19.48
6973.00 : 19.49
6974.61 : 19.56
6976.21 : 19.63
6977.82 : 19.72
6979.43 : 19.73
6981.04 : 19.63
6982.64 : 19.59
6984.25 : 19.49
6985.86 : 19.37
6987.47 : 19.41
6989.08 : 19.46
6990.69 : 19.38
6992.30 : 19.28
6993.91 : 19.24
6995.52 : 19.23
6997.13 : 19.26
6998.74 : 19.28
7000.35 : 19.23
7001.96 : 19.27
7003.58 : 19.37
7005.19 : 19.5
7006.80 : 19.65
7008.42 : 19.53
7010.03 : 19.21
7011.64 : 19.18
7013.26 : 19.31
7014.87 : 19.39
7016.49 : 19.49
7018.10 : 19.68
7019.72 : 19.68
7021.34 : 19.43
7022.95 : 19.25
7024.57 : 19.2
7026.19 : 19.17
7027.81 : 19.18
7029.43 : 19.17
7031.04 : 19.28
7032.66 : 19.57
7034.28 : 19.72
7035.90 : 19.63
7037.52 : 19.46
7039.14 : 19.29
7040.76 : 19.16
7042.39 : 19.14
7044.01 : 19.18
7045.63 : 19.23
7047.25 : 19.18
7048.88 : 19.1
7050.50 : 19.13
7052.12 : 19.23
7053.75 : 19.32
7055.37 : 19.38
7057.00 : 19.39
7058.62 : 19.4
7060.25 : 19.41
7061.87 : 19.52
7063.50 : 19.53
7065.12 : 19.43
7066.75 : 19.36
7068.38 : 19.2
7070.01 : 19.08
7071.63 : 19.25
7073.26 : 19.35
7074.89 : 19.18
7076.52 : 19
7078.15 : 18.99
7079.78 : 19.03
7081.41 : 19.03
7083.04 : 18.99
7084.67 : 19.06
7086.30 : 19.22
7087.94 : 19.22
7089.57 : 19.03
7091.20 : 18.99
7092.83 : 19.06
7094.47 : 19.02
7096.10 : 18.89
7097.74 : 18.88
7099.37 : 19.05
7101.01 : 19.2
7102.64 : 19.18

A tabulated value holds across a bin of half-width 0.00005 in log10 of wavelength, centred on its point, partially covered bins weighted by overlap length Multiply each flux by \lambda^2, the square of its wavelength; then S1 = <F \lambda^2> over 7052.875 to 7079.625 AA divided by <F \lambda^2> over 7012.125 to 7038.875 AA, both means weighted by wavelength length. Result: 1.0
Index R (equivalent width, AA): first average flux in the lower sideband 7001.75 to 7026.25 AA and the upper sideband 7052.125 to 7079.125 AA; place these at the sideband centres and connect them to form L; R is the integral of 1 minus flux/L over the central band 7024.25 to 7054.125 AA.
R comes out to 0.1 AA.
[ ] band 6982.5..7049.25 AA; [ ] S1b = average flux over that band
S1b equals 19.3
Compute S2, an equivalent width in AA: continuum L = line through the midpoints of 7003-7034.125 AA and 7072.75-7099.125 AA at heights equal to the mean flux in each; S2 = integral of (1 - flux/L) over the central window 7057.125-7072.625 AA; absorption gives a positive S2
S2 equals -0.2 AA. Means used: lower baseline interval 19.4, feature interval 19.4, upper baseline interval 19.1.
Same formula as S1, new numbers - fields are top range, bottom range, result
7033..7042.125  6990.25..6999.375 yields 1.02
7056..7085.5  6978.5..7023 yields 1.01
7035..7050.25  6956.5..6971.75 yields 1.01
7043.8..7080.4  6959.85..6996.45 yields 1.01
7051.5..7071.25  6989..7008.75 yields 1.02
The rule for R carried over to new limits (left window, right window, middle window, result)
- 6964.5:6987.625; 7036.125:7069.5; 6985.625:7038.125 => 0.2 AA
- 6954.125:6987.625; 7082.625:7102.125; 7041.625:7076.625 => -0.2 AA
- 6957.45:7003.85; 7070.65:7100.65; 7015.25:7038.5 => -0.2 AA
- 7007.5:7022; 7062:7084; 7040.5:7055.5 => 0.1 AA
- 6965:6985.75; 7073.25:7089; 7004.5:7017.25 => 0.0 AA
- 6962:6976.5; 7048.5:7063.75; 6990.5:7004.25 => 0.1 AA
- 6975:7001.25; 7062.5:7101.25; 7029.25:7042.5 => -0.1 AA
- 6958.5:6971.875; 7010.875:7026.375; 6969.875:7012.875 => 0.0 AA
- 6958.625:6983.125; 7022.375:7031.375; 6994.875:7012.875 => 0.0 AA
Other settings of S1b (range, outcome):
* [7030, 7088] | 19.3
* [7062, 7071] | 19.3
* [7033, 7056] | 19.3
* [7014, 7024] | 19.5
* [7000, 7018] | 19.4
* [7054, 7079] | 19.3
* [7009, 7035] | 19.4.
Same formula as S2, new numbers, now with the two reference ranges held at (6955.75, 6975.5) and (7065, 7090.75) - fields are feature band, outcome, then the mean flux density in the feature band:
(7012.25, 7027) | -0.09 AA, 19.4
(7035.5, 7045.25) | -0.03 AA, 19.3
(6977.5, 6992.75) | -0.10 AA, 19.5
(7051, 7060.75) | -0.08 AA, 19.3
